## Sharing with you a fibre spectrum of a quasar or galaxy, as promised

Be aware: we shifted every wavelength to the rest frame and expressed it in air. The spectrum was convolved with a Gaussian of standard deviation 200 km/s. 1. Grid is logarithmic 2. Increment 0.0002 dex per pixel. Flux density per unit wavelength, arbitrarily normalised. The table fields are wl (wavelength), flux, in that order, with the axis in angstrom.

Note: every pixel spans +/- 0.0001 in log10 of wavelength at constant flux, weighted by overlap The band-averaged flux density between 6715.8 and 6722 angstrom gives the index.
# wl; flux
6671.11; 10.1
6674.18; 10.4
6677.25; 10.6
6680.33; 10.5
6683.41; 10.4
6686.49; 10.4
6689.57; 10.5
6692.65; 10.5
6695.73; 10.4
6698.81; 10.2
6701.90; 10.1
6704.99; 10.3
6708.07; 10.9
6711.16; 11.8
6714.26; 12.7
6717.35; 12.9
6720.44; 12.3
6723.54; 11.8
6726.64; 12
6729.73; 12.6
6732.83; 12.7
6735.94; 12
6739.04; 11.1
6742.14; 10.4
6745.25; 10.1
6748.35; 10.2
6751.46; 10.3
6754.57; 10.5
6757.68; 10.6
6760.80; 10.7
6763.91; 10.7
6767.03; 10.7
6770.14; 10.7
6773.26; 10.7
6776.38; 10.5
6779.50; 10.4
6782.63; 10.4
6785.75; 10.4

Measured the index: 12.6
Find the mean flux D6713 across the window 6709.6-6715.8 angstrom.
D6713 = 12.2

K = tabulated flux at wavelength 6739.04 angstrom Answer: 11.1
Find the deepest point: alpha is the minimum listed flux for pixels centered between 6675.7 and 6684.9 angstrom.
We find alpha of 10.4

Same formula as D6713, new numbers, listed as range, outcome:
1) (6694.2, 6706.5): 10.2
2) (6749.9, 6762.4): 10.5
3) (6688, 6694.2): 10.5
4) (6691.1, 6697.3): 10.5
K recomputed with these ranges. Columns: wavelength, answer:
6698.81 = 10.2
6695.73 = 10.4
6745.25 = 10.1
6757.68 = 10.6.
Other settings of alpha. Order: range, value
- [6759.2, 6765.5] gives 10.7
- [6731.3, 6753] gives 10.1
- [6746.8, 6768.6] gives 10.2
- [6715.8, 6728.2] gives 11.8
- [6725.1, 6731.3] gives 12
